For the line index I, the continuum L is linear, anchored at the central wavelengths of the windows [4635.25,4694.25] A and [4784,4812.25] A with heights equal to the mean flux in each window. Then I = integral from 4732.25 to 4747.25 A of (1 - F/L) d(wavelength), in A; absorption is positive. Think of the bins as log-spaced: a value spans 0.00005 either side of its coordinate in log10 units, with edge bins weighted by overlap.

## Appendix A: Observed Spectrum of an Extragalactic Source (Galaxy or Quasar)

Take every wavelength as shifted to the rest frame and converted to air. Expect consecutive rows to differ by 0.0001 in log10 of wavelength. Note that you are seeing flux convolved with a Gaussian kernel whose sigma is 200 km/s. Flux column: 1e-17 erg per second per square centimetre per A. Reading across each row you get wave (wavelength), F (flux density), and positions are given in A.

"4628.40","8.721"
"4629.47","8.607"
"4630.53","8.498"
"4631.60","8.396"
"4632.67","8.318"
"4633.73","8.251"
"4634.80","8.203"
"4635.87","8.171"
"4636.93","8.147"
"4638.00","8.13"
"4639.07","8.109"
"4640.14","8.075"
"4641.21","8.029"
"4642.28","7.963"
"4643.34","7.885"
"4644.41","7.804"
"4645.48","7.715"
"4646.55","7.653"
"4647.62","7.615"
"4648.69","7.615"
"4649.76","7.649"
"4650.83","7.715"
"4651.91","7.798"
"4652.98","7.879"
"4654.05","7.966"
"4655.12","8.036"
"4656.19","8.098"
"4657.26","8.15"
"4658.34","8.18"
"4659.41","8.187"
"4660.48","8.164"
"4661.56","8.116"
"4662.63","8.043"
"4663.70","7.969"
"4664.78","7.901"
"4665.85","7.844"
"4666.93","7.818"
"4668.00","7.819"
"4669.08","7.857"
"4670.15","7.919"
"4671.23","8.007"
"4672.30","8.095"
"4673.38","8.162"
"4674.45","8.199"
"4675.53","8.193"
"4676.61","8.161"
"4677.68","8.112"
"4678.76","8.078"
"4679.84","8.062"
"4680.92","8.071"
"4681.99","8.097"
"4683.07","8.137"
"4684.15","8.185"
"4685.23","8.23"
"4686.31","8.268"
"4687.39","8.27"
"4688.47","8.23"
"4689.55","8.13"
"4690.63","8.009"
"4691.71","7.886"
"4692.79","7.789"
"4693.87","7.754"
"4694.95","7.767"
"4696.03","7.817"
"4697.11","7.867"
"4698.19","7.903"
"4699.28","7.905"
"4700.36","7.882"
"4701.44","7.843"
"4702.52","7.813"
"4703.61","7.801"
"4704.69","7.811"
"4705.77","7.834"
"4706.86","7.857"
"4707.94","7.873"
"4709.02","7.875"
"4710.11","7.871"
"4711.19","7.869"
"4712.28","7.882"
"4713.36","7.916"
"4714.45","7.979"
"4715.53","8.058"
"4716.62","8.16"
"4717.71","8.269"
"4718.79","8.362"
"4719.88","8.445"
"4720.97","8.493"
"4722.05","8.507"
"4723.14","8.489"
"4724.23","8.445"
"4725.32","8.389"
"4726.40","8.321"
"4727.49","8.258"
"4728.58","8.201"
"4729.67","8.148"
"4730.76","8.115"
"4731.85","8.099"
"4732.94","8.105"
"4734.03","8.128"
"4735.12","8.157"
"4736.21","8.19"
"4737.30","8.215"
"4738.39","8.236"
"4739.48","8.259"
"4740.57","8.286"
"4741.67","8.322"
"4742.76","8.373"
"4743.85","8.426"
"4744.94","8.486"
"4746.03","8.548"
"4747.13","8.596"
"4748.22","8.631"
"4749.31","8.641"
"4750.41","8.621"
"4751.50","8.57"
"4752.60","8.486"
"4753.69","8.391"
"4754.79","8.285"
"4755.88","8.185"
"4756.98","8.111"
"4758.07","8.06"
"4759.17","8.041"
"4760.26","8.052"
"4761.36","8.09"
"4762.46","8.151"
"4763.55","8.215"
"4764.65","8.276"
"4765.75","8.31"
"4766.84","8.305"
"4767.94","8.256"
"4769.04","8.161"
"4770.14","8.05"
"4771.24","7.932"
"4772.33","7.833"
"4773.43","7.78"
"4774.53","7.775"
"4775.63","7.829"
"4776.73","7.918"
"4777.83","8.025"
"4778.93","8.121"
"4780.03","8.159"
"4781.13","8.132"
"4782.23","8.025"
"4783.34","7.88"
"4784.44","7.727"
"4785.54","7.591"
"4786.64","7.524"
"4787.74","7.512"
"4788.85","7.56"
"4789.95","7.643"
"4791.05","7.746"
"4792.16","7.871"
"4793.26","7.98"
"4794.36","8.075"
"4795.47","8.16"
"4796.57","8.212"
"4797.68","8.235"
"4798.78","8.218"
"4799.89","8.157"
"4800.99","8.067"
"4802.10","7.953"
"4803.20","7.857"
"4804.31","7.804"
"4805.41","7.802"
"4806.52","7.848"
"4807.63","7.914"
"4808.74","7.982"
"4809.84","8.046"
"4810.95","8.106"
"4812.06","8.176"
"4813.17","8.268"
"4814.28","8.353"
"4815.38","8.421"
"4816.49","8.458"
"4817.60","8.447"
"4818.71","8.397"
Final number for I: -0.7 A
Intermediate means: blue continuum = 8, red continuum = 7.91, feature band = 8.3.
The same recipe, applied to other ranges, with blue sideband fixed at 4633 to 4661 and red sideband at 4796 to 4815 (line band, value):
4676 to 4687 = -0.2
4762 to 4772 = -0.2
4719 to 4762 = -1.6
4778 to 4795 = 0.4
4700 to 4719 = 0.2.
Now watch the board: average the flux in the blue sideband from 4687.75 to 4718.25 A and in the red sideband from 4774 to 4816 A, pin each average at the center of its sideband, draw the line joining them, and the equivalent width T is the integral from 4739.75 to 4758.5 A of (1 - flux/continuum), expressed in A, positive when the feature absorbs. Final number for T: -1.1 A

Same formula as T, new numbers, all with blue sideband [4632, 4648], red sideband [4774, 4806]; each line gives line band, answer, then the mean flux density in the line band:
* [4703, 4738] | -0.74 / 8.13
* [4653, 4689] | -0.38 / 8.08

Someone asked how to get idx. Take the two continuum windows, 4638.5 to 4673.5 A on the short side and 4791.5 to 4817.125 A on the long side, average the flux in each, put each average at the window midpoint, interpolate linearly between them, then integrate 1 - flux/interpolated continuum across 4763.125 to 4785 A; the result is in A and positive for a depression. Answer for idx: 0.1 A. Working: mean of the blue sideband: 7.93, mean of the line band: 8.03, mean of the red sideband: 8.09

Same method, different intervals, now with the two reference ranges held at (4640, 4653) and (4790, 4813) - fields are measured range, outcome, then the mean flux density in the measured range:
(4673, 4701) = -0.7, 8.04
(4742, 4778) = -1.3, 8.23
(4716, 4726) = -0.6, 8.39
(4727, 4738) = -0.4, 8.16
